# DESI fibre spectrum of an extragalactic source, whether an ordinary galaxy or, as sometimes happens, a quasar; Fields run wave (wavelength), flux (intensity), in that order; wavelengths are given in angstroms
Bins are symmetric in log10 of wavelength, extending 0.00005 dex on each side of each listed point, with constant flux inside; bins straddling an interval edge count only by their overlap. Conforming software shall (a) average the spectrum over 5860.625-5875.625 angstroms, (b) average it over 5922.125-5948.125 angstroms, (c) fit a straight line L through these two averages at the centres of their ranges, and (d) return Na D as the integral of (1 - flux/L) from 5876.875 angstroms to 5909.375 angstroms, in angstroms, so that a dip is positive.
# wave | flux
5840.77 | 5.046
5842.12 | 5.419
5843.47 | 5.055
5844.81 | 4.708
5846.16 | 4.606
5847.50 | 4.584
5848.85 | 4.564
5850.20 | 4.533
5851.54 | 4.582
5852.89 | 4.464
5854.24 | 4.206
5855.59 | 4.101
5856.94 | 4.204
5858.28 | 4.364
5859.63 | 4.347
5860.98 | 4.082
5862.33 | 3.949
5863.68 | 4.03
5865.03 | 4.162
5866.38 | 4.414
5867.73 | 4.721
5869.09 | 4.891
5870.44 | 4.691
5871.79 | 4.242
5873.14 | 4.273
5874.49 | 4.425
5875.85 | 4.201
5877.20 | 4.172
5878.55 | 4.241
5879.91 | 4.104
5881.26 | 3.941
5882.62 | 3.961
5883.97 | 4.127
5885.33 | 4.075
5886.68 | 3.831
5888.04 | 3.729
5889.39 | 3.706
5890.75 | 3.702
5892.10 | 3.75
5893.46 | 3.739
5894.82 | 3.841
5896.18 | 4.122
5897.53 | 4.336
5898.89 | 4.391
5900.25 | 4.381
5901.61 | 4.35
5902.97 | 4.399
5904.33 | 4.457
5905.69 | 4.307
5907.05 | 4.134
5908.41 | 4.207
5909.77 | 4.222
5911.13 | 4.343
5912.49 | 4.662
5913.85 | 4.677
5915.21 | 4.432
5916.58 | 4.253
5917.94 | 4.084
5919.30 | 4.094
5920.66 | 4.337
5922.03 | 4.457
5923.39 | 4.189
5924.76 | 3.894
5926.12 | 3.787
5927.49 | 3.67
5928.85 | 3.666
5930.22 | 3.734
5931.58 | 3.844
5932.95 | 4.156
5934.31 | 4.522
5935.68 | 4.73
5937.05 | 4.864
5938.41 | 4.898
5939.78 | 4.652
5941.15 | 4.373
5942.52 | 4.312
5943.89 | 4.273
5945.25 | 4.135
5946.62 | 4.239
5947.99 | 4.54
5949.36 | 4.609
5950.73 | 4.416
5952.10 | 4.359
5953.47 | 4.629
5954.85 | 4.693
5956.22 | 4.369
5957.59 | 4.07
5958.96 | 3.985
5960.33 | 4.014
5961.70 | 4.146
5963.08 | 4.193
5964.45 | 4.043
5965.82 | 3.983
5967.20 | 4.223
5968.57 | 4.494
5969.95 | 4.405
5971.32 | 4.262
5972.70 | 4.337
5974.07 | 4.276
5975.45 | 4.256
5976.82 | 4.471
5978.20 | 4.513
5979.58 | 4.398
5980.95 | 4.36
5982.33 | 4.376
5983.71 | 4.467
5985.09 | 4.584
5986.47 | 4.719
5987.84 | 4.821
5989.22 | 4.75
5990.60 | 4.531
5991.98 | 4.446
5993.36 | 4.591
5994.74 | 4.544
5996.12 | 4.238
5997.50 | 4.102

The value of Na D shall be 1.7 angstroms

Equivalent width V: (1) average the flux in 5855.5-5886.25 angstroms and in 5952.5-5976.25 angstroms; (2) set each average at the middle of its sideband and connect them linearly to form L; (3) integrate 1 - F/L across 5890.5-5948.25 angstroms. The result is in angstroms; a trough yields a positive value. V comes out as 0.2 angstroms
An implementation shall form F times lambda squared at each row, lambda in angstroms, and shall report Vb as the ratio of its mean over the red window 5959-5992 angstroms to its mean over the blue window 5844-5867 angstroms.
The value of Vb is 1.0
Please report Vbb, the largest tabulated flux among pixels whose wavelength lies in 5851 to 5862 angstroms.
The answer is 4.582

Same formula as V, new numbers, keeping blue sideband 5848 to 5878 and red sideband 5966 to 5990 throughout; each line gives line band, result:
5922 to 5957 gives 0.8 angstroms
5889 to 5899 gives 1.0 angstroms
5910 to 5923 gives 0.1 angstroms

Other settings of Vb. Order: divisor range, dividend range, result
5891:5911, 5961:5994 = 1.08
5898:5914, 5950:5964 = 1.00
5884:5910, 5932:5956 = 1.11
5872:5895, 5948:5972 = 1.10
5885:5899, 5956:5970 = 1.09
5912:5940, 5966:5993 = 1.06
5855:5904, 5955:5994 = 1.08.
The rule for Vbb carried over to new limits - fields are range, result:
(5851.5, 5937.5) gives 4.891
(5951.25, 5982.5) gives 4.693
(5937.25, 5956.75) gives 4.898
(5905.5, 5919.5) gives 4.677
